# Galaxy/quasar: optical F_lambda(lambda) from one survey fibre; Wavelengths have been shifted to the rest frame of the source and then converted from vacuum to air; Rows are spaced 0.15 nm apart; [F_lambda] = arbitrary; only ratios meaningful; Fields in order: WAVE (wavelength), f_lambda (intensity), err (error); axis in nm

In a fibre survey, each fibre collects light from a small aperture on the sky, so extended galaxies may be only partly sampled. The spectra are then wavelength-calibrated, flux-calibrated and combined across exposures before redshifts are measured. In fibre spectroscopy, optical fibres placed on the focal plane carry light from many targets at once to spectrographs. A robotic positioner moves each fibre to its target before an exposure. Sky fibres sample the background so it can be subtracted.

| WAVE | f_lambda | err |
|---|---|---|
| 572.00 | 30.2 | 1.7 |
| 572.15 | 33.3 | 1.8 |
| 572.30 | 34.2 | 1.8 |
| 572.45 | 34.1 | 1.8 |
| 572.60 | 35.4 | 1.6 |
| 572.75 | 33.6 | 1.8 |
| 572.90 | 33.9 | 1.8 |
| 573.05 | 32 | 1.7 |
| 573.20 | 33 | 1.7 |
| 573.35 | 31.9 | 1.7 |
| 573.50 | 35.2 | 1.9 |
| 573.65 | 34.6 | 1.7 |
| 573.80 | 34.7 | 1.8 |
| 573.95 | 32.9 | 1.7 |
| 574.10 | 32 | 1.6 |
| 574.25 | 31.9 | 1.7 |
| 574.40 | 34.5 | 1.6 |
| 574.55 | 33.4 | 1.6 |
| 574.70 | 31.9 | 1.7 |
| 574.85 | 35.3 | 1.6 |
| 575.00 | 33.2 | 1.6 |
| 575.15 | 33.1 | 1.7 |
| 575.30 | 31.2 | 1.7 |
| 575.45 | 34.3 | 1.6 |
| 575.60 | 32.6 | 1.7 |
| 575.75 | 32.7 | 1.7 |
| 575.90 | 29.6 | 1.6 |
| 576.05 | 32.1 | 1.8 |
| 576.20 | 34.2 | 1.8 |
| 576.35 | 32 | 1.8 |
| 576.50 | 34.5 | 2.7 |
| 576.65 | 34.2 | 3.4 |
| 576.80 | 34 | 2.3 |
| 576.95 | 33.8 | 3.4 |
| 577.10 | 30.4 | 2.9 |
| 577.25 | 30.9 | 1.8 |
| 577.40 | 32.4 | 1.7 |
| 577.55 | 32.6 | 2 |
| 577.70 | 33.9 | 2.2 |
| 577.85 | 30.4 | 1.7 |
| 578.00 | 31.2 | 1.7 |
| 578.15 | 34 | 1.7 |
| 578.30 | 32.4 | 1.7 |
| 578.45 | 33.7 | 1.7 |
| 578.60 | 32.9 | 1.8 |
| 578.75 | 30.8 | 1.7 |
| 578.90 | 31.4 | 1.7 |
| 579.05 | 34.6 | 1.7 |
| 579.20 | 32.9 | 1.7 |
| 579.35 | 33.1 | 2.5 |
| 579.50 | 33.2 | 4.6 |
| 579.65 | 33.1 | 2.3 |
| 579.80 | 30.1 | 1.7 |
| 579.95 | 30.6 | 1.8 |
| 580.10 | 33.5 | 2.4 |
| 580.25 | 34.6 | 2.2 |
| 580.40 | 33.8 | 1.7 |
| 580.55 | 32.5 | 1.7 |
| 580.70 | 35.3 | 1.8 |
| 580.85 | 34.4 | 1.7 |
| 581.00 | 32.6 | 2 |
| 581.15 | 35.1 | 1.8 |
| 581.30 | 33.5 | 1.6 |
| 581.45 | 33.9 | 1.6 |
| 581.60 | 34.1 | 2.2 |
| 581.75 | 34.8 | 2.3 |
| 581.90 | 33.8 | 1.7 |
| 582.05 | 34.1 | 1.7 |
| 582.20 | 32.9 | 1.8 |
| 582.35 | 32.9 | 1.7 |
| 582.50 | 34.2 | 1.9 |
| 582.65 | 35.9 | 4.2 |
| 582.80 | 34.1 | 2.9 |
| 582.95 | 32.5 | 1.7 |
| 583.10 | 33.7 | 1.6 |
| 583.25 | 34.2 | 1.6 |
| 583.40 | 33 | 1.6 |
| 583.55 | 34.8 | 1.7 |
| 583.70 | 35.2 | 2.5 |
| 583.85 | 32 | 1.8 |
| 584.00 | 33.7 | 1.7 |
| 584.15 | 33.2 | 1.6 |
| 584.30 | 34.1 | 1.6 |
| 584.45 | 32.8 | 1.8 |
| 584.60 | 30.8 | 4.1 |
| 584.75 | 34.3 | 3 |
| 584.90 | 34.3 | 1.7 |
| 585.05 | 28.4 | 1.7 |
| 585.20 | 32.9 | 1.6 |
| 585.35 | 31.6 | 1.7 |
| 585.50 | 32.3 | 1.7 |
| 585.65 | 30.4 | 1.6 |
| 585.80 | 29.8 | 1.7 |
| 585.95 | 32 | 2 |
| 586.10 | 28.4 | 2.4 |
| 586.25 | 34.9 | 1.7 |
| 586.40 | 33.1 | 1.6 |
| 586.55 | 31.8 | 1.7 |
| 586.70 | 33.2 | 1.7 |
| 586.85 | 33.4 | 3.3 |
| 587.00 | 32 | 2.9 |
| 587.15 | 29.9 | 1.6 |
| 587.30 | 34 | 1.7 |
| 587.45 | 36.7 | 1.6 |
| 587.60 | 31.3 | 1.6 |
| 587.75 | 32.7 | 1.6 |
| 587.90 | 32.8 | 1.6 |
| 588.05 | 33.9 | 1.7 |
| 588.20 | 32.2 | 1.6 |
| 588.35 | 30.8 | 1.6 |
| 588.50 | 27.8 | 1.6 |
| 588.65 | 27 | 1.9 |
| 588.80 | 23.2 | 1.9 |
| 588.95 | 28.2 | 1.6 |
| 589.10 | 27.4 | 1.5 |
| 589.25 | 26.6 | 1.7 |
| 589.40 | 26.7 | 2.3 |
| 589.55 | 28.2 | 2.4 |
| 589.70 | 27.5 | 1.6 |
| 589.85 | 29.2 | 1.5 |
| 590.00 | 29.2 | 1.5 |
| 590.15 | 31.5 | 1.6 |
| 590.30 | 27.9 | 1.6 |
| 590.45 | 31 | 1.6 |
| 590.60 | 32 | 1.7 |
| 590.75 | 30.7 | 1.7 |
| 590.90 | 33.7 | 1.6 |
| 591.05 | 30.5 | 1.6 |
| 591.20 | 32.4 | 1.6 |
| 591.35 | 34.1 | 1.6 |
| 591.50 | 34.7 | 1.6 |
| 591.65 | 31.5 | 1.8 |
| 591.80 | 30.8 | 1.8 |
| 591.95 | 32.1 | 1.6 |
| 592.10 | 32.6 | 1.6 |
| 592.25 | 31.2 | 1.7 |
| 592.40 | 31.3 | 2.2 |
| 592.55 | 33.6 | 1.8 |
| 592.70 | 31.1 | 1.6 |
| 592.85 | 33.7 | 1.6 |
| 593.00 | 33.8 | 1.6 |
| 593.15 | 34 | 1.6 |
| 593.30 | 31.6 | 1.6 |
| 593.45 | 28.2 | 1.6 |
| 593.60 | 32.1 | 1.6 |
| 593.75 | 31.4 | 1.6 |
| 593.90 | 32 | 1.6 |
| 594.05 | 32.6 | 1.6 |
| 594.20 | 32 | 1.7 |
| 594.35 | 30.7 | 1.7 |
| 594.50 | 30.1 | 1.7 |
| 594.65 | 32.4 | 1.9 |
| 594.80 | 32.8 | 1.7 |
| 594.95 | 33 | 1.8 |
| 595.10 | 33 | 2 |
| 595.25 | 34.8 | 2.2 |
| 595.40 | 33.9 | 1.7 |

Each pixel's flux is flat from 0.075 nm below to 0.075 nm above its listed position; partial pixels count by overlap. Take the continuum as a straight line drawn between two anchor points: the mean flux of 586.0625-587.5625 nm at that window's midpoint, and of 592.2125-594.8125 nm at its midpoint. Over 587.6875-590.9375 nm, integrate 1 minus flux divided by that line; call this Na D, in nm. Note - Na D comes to 0.298 nm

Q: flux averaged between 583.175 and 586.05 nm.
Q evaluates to 32.6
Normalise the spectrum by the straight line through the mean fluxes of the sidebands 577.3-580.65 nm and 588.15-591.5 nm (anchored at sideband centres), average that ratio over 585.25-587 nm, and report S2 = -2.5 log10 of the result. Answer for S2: -0.05 mag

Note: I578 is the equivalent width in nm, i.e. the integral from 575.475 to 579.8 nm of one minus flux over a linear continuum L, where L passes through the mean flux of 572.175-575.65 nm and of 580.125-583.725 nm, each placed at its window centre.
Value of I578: 0.139 nm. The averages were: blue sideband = 33.4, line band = 32.6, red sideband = 34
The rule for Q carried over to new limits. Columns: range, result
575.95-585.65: 33.1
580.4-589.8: 32.2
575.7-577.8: 32.6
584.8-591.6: 31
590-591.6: 31.7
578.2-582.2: 33.3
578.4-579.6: 32.8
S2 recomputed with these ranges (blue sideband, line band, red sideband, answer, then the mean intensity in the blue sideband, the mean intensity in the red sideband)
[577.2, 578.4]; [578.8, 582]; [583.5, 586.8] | -0.034 mag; 32.3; 32.4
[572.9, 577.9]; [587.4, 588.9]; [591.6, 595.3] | 0.056 mag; 32.9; 32.1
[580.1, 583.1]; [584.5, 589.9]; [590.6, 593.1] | 0.076 mag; 33.9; 32.4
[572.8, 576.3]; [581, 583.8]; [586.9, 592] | -0.073 mag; 33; 30.6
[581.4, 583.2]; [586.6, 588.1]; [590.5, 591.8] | 0.002 mag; 33.9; 32.3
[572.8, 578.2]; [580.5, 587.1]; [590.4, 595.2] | -0.019 mag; 32.9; 32.1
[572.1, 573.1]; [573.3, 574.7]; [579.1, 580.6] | 0.008 mag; 33.8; 32.8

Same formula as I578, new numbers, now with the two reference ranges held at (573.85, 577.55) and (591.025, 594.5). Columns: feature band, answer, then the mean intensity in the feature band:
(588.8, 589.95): 0.17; 27.4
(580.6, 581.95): -0.07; 34.1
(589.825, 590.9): 0.06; 30.5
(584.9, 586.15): 0.05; 31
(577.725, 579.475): 0.01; 32.6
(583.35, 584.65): -0.04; 33.3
